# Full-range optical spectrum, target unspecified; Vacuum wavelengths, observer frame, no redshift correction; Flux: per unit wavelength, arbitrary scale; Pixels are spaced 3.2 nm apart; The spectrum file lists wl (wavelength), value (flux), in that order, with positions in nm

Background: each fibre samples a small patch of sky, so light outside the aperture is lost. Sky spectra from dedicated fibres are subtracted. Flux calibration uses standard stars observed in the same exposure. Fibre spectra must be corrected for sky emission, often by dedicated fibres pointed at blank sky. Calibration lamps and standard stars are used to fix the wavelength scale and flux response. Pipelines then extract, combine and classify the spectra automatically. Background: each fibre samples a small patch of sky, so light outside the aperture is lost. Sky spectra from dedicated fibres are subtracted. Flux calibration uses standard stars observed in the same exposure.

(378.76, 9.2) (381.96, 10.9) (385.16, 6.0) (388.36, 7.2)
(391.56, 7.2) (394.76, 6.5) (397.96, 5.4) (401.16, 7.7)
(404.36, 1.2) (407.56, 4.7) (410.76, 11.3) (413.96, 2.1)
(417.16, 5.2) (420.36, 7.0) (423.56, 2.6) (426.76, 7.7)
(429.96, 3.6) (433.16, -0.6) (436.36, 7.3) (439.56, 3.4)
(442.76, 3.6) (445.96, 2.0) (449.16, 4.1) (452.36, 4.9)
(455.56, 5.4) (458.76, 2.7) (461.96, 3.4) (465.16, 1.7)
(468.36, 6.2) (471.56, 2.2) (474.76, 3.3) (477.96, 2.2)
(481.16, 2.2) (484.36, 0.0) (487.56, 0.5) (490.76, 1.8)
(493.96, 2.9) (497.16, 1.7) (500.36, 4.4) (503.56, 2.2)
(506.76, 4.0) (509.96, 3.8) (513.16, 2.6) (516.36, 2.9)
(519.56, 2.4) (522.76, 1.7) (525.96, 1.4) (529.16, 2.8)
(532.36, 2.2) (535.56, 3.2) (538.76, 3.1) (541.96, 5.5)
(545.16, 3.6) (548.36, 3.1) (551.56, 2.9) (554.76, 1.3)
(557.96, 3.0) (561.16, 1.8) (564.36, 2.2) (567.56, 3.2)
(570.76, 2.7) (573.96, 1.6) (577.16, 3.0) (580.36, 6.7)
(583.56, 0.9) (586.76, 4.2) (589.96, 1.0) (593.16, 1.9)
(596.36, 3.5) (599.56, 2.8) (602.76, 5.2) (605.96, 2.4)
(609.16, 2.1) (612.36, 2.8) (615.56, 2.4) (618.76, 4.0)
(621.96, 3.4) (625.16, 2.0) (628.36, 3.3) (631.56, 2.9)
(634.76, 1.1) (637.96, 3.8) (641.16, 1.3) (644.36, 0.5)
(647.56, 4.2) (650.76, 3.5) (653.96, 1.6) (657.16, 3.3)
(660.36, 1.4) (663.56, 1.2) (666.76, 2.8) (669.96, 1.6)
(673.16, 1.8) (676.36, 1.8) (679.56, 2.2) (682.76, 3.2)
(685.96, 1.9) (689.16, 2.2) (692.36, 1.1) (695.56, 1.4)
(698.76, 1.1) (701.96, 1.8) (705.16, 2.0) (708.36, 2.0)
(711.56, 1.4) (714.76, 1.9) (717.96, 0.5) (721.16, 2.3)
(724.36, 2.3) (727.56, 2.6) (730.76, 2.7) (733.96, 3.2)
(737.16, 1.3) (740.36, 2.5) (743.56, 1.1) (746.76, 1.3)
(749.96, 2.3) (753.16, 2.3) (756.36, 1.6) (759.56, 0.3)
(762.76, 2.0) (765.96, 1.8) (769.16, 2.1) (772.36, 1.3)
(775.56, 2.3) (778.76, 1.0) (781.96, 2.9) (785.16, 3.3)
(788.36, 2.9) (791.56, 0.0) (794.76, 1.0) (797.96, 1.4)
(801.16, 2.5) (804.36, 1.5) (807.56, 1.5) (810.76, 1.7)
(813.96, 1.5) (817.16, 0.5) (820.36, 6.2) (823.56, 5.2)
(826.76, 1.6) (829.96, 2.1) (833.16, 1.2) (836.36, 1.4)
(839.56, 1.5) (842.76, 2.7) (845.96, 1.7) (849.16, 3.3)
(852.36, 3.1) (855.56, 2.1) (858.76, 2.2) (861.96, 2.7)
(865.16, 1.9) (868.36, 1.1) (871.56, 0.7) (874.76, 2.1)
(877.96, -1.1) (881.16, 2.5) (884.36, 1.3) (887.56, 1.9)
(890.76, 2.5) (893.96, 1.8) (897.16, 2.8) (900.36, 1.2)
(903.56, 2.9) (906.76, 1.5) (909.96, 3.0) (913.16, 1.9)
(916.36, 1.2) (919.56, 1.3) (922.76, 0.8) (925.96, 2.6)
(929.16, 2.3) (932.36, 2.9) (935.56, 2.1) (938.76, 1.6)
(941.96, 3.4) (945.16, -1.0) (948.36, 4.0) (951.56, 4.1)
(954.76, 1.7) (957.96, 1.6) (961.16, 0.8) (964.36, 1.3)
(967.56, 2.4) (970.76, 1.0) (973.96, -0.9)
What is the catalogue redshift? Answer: 1.204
